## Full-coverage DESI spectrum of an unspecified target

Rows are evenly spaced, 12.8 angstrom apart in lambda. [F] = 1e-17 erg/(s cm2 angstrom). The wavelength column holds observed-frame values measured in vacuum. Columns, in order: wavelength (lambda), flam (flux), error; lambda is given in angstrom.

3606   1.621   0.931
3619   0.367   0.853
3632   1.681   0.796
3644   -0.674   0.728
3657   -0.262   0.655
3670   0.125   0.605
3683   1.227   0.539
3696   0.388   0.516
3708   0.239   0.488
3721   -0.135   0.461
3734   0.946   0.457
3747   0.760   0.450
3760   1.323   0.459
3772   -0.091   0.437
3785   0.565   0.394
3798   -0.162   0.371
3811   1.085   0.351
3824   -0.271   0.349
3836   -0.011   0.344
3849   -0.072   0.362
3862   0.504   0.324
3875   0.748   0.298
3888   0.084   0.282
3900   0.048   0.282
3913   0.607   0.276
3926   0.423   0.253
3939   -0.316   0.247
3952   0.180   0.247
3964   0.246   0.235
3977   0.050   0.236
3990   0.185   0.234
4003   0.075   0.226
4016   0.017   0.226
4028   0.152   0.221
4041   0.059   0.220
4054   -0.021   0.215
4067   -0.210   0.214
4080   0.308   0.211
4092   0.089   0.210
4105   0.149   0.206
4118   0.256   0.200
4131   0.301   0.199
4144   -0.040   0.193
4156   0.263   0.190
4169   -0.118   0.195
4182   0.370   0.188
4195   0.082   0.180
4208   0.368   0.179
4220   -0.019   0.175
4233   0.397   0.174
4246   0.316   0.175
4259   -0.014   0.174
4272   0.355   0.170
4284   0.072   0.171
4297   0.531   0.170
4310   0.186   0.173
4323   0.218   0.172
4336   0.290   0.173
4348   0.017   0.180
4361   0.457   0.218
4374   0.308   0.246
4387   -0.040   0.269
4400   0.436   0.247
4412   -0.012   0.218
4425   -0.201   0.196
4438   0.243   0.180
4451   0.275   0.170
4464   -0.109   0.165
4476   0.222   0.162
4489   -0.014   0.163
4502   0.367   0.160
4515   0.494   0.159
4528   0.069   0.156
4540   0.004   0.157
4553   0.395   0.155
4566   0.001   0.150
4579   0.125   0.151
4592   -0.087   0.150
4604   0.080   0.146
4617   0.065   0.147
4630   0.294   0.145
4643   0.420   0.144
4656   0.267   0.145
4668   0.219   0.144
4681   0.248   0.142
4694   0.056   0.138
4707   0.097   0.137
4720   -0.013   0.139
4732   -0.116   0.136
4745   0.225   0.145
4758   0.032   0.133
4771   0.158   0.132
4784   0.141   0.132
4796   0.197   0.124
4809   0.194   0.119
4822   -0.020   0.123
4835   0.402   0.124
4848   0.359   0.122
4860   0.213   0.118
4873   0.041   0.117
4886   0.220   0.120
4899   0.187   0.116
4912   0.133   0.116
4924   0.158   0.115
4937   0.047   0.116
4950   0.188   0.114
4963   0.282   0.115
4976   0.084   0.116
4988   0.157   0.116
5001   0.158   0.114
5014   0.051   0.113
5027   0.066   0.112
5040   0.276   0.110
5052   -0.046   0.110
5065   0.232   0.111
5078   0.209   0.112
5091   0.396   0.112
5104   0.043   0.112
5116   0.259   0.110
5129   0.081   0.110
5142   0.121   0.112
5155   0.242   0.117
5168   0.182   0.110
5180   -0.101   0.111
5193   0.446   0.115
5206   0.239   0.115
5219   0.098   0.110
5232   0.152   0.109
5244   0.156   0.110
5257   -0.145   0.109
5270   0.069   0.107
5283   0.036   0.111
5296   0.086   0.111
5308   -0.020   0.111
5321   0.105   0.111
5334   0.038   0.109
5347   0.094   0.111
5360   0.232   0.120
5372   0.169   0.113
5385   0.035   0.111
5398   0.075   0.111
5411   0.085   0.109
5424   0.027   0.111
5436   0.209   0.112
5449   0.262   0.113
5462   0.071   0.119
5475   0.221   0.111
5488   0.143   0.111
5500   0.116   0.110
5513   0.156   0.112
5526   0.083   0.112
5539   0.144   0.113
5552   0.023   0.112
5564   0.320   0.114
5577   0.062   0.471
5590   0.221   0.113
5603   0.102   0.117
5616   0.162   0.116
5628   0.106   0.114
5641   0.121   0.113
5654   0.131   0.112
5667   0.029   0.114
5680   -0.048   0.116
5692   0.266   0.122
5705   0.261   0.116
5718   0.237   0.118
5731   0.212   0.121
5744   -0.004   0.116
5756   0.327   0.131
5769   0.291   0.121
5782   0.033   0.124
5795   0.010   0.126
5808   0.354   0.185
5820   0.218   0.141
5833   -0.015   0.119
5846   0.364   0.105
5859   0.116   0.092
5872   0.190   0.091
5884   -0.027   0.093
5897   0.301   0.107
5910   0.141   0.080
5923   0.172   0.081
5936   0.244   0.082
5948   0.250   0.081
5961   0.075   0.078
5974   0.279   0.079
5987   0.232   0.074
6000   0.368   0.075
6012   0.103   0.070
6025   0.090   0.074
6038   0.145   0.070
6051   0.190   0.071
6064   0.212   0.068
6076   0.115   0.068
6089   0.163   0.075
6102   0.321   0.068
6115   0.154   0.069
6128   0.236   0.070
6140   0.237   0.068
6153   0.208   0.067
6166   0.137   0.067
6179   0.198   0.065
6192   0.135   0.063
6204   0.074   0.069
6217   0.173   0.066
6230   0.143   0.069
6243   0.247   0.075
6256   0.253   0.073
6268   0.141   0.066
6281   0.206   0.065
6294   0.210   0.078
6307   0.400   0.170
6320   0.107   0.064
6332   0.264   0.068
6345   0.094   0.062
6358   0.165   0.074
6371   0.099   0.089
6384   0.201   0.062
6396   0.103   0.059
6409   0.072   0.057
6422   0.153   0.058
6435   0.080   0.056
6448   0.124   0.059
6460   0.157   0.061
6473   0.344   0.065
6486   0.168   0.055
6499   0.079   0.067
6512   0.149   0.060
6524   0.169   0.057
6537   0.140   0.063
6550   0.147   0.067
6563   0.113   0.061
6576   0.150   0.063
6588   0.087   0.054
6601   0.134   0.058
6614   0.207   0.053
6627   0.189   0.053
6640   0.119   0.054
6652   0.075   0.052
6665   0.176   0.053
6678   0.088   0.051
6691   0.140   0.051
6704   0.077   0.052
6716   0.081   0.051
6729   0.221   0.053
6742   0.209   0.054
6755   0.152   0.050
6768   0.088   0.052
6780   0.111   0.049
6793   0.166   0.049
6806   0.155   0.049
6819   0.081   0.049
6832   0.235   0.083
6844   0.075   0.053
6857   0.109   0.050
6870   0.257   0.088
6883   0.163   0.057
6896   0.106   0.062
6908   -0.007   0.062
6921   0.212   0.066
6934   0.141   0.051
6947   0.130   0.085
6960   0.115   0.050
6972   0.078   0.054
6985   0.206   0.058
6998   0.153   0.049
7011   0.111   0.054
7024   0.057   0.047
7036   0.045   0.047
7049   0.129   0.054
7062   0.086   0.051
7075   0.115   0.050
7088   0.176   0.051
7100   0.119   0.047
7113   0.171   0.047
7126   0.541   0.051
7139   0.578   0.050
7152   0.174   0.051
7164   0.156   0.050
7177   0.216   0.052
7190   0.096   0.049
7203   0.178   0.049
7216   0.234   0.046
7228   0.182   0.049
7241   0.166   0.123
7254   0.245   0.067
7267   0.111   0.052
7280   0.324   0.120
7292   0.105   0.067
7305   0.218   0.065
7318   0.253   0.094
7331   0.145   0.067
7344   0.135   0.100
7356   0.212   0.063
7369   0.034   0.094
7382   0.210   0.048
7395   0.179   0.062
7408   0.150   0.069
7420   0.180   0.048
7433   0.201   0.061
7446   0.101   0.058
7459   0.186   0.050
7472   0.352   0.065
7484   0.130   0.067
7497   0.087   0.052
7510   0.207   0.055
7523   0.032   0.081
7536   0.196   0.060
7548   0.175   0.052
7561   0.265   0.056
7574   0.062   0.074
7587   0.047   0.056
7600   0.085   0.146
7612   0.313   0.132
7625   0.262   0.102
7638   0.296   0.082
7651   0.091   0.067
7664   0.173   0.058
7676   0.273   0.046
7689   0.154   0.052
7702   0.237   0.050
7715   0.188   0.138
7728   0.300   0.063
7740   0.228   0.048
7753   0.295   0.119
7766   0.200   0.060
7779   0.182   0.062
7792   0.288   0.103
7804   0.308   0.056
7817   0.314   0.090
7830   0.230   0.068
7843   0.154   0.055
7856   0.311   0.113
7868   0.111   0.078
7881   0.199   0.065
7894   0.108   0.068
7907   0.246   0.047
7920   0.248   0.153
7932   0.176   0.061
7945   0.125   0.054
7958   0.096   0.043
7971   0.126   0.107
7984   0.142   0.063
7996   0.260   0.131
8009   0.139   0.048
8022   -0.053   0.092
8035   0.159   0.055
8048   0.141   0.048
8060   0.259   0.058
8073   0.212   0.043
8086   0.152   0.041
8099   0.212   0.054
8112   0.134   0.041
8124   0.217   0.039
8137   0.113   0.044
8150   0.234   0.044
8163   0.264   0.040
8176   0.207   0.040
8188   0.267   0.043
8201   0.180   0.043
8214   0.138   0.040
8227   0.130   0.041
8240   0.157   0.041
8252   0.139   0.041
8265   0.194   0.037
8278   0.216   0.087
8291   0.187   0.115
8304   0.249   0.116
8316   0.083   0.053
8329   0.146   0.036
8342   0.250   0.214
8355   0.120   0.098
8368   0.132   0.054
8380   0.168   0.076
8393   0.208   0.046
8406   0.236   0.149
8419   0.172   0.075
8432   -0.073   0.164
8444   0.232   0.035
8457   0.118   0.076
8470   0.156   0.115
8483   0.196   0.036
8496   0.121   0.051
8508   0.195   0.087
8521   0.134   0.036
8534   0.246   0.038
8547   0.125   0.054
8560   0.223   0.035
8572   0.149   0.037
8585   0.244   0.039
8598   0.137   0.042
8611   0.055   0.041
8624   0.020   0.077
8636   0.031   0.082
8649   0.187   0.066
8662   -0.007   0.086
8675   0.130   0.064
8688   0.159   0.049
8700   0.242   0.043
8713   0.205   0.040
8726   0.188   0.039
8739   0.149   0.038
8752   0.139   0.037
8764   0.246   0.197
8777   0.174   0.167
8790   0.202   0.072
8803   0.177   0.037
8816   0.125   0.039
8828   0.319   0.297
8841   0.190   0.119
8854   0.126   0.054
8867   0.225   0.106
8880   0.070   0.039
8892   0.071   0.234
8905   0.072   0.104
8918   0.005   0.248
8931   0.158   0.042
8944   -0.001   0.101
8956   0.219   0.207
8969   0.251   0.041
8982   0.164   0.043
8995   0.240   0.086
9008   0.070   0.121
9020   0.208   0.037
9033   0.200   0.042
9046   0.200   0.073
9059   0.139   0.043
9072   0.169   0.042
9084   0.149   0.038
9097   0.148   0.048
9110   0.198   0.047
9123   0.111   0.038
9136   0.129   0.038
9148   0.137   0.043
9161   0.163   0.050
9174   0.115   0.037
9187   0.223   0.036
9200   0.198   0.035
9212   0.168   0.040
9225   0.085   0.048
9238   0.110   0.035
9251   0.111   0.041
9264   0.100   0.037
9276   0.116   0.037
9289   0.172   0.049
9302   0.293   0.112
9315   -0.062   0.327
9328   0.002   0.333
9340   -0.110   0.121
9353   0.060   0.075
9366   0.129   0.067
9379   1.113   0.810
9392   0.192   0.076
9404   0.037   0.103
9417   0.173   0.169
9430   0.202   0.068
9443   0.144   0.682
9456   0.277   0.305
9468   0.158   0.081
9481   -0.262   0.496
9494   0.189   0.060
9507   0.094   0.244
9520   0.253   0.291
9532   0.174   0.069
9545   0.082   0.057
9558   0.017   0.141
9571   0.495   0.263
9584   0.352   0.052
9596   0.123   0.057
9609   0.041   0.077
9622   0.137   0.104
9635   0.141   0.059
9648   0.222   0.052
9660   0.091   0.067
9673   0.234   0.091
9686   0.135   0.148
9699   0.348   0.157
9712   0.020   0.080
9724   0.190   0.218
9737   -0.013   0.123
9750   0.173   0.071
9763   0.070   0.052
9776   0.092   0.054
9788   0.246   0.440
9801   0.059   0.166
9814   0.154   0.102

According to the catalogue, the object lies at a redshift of 0.913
